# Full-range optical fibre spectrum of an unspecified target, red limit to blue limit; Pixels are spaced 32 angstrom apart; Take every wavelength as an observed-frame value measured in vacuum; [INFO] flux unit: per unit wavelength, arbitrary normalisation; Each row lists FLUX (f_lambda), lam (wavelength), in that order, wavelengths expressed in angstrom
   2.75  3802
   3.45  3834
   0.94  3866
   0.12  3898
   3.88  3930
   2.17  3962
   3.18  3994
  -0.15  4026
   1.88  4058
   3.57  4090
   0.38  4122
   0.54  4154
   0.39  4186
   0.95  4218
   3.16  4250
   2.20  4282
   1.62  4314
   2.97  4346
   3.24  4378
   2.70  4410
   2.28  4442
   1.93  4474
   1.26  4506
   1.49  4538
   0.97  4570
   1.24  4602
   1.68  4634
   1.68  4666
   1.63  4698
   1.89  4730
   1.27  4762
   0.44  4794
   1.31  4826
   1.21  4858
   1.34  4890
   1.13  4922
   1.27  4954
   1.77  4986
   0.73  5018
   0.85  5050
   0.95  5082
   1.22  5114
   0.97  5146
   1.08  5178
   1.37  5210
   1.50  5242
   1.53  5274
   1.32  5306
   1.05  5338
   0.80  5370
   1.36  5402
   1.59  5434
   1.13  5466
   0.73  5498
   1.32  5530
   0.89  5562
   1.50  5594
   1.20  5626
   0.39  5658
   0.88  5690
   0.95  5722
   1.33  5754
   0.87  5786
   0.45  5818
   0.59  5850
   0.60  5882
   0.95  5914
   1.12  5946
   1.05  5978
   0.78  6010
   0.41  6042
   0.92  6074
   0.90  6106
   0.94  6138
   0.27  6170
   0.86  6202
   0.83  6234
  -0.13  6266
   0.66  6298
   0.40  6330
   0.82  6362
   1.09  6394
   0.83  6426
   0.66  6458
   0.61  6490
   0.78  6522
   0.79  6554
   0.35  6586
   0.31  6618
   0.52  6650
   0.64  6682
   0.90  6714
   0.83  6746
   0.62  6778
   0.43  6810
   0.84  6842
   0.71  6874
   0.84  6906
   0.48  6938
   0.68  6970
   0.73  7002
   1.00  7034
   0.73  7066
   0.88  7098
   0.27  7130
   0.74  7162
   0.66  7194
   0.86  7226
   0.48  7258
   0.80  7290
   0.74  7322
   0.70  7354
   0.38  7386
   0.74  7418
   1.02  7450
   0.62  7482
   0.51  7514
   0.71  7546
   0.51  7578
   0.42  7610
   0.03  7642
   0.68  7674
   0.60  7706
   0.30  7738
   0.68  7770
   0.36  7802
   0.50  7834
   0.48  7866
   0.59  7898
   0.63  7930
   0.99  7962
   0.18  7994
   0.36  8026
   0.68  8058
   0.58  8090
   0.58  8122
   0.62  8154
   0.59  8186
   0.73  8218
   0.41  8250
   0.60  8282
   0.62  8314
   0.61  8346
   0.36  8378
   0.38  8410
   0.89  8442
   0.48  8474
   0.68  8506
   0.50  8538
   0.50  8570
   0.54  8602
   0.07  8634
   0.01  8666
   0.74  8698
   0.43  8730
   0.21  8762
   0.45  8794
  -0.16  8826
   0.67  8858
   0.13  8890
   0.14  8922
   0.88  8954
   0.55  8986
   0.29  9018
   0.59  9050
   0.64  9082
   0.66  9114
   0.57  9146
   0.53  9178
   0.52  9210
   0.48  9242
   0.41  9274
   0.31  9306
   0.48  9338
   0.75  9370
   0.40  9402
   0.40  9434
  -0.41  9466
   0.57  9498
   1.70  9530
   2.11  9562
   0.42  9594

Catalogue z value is 1.56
